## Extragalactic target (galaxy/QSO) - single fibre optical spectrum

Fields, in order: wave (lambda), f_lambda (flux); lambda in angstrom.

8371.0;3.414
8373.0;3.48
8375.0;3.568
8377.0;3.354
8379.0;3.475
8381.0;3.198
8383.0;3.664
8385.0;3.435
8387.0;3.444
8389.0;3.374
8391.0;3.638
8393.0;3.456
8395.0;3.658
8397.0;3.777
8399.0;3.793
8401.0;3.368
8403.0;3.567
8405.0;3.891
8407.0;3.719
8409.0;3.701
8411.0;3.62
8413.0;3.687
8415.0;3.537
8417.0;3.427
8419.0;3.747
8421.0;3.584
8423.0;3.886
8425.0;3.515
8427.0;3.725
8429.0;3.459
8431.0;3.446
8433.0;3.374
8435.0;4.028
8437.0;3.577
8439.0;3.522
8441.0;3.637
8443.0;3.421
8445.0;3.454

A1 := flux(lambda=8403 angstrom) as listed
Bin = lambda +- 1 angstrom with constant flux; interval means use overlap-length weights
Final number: 3.567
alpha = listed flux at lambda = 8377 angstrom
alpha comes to 3.354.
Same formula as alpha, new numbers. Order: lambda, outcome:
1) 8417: 3.427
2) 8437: 3.577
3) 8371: 3.414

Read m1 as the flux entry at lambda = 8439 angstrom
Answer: 3.522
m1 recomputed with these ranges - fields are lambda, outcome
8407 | 3.719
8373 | 3.48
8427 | 3.725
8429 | 3.459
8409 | 3.701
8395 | 3.658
